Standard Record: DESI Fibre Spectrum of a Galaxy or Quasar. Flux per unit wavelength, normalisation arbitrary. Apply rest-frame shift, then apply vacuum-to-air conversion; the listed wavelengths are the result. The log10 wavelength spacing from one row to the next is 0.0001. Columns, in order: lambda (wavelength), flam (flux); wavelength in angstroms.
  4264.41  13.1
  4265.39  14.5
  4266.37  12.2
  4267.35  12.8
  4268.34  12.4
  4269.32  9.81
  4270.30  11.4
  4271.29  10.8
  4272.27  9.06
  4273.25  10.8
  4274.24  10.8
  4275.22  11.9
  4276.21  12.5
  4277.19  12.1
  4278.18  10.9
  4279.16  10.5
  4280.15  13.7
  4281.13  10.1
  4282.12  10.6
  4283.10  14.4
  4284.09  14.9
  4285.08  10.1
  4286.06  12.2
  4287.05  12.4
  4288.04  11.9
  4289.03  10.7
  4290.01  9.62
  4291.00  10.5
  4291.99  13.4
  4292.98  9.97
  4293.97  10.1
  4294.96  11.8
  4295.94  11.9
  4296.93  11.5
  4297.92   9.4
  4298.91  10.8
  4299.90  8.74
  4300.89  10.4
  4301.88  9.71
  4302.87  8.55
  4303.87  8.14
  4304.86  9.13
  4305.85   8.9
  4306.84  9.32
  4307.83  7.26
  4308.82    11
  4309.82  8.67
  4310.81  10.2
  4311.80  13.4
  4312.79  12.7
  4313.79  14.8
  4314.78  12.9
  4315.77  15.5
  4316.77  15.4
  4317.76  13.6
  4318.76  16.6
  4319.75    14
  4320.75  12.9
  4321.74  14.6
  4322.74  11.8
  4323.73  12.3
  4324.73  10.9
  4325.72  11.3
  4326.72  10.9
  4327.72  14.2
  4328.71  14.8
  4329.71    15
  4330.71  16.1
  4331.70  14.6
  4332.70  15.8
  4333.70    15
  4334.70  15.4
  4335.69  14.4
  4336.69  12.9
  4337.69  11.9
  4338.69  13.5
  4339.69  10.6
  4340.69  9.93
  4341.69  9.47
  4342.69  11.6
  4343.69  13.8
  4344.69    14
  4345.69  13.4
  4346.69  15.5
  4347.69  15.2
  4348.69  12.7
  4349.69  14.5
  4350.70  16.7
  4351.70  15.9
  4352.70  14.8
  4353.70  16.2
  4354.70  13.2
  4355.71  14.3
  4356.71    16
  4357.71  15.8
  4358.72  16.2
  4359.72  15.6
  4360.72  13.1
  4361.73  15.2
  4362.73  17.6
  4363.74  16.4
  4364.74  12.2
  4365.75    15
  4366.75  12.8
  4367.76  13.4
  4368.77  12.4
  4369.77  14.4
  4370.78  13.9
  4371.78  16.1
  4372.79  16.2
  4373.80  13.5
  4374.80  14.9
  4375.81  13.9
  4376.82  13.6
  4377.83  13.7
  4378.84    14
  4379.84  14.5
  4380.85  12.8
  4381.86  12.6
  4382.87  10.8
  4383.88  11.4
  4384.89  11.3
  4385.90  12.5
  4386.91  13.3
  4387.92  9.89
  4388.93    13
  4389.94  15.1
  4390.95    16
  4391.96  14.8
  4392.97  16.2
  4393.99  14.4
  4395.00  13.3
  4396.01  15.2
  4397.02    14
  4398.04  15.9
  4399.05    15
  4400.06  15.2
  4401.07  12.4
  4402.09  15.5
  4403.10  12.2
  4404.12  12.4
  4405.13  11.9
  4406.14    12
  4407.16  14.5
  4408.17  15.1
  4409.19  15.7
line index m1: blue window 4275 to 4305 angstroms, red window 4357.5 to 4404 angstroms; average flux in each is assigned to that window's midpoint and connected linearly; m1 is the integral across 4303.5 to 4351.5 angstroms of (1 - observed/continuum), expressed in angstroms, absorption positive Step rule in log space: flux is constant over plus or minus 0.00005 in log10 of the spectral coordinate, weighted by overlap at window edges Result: -2.3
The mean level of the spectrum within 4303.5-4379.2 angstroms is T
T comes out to 13.5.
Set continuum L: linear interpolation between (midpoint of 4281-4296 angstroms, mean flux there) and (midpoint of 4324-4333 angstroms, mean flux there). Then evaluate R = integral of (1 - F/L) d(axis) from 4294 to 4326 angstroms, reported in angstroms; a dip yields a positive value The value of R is 3.1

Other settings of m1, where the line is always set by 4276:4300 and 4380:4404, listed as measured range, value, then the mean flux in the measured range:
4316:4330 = -1.52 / 13.5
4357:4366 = -1.60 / 15.3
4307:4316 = 0.22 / 11.6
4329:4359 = -3.68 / 14.1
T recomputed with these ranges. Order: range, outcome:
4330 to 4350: 13.5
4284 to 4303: 10.9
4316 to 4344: 13.3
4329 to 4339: 14.5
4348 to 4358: 15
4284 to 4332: 11.8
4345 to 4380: 14.7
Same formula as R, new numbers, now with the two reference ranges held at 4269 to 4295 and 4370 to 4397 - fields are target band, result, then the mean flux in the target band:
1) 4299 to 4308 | 2.14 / 9.05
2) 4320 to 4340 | -1.58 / 13.5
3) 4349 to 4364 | -2.60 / 15.4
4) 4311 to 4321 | -1.58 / 14.1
